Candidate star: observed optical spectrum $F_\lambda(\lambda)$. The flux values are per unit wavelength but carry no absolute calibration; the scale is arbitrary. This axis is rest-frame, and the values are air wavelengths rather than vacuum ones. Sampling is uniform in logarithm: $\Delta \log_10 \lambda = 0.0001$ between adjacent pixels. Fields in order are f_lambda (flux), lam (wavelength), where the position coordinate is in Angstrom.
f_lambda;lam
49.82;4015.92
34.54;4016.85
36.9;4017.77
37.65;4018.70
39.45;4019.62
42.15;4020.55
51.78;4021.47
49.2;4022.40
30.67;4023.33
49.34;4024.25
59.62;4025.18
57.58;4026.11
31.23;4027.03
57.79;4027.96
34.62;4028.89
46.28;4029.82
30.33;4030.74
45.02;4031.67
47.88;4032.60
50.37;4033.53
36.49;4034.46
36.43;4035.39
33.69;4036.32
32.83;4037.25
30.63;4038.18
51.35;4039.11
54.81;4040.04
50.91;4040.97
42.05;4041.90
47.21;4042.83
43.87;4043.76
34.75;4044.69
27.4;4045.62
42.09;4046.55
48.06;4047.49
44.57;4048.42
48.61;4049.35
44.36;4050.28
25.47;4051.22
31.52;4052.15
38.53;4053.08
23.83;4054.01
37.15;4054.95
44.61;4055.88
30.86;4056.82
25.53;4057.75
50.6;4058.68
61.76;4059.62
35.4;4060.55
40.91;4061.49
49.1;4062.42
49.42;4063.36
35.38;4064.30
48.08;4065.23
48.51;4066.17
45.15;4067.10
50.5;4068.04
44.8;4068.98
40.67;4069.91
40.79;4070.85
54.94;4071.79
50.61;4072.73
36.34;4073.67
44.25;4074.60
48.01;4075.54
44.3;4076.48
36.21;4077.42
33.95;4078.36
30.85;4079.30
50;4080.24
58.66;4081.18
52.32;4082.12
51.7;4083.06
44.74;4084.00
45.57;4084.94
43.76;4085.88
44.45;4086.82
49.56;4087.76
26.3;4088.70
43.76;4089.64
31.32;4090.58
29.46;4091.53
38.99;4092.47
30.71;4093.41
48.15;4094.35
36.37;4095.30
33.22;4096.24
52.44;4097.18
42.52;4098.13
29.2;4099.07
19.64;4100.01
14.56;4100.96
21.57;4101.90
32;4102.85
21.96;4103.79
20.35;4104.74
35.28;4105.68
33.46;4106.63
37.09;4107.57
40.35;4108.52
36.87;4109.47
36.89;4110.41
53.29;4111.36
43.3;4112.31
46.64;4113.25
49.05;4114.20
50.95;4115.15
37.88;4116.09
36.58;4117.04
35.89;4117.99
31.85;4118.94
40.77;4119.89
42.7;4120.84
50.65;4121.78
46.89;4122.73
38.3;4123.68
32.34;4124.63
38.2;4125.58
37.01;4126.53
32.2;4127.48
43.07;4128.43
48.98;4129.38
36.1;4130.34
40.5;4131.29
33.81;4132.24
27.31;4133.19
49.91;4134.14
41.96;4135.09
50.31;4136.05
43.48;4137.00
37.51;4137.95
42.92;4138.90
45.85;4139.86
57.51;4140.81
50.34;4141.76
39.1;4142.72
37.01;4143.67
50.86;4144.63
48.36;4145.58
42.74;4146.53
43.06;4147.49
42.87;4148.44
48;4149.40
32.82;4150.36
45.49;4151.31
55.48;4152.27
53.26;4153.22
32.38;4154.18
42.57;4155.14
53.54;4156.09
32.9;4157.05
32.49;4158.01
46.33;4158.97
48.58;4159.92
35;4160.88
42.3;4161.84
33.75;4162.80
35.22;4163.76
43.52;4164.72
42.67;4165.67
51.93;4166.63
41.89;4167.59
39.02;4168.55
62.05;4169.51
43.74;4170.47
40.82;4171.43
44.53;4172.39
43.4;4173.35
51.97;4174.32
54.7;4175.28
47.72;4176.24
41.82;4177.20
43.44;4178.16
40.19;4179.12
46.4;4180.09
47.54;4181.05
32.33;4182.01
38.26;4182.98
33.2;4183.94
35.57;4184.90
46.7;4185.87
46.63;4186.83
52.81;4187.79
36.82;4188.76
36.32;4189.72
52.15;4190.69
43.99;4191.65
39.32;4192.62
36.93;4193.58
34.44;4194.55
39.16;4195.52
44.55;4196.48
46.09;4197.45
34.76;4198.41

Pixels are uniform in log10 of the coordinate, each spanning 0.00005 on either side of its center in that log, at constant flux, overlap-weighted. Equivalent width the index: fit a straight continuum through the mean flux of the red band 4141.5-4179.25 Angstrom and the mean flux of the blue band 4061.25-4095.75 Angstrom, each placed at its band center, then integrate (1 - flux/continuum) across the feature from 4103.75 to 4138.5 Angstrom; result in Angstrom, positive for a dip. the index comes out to 3.1 Angstrom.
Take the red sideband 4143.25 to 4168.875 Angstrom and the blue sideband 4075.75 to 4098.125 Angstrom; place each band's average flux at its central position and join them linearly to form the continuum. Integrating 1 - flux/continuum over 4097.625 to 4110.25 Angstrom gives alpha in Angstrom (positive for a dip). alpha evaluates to 3.6 Angstrom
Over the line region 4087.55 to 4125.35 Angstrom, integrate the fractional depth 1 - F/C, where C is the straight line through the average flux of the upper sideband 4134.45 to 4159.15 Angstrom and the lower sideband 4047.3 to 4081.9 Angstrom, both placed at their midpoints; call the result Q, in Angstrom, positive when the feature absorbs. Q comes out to 5.7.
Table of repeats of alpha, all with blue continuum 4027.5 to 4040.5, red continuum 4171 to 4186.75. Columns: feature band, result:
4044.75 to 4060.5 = 1.23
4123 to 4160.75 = 0.38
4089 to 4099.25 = 1.11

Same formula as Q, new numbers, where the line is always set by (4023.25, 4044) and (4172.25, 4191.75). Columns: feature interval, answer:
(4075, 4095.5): 0.9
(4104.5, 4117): 1.0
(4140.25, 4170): -0.2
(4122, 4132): 1.0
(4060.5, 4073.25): -0.5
